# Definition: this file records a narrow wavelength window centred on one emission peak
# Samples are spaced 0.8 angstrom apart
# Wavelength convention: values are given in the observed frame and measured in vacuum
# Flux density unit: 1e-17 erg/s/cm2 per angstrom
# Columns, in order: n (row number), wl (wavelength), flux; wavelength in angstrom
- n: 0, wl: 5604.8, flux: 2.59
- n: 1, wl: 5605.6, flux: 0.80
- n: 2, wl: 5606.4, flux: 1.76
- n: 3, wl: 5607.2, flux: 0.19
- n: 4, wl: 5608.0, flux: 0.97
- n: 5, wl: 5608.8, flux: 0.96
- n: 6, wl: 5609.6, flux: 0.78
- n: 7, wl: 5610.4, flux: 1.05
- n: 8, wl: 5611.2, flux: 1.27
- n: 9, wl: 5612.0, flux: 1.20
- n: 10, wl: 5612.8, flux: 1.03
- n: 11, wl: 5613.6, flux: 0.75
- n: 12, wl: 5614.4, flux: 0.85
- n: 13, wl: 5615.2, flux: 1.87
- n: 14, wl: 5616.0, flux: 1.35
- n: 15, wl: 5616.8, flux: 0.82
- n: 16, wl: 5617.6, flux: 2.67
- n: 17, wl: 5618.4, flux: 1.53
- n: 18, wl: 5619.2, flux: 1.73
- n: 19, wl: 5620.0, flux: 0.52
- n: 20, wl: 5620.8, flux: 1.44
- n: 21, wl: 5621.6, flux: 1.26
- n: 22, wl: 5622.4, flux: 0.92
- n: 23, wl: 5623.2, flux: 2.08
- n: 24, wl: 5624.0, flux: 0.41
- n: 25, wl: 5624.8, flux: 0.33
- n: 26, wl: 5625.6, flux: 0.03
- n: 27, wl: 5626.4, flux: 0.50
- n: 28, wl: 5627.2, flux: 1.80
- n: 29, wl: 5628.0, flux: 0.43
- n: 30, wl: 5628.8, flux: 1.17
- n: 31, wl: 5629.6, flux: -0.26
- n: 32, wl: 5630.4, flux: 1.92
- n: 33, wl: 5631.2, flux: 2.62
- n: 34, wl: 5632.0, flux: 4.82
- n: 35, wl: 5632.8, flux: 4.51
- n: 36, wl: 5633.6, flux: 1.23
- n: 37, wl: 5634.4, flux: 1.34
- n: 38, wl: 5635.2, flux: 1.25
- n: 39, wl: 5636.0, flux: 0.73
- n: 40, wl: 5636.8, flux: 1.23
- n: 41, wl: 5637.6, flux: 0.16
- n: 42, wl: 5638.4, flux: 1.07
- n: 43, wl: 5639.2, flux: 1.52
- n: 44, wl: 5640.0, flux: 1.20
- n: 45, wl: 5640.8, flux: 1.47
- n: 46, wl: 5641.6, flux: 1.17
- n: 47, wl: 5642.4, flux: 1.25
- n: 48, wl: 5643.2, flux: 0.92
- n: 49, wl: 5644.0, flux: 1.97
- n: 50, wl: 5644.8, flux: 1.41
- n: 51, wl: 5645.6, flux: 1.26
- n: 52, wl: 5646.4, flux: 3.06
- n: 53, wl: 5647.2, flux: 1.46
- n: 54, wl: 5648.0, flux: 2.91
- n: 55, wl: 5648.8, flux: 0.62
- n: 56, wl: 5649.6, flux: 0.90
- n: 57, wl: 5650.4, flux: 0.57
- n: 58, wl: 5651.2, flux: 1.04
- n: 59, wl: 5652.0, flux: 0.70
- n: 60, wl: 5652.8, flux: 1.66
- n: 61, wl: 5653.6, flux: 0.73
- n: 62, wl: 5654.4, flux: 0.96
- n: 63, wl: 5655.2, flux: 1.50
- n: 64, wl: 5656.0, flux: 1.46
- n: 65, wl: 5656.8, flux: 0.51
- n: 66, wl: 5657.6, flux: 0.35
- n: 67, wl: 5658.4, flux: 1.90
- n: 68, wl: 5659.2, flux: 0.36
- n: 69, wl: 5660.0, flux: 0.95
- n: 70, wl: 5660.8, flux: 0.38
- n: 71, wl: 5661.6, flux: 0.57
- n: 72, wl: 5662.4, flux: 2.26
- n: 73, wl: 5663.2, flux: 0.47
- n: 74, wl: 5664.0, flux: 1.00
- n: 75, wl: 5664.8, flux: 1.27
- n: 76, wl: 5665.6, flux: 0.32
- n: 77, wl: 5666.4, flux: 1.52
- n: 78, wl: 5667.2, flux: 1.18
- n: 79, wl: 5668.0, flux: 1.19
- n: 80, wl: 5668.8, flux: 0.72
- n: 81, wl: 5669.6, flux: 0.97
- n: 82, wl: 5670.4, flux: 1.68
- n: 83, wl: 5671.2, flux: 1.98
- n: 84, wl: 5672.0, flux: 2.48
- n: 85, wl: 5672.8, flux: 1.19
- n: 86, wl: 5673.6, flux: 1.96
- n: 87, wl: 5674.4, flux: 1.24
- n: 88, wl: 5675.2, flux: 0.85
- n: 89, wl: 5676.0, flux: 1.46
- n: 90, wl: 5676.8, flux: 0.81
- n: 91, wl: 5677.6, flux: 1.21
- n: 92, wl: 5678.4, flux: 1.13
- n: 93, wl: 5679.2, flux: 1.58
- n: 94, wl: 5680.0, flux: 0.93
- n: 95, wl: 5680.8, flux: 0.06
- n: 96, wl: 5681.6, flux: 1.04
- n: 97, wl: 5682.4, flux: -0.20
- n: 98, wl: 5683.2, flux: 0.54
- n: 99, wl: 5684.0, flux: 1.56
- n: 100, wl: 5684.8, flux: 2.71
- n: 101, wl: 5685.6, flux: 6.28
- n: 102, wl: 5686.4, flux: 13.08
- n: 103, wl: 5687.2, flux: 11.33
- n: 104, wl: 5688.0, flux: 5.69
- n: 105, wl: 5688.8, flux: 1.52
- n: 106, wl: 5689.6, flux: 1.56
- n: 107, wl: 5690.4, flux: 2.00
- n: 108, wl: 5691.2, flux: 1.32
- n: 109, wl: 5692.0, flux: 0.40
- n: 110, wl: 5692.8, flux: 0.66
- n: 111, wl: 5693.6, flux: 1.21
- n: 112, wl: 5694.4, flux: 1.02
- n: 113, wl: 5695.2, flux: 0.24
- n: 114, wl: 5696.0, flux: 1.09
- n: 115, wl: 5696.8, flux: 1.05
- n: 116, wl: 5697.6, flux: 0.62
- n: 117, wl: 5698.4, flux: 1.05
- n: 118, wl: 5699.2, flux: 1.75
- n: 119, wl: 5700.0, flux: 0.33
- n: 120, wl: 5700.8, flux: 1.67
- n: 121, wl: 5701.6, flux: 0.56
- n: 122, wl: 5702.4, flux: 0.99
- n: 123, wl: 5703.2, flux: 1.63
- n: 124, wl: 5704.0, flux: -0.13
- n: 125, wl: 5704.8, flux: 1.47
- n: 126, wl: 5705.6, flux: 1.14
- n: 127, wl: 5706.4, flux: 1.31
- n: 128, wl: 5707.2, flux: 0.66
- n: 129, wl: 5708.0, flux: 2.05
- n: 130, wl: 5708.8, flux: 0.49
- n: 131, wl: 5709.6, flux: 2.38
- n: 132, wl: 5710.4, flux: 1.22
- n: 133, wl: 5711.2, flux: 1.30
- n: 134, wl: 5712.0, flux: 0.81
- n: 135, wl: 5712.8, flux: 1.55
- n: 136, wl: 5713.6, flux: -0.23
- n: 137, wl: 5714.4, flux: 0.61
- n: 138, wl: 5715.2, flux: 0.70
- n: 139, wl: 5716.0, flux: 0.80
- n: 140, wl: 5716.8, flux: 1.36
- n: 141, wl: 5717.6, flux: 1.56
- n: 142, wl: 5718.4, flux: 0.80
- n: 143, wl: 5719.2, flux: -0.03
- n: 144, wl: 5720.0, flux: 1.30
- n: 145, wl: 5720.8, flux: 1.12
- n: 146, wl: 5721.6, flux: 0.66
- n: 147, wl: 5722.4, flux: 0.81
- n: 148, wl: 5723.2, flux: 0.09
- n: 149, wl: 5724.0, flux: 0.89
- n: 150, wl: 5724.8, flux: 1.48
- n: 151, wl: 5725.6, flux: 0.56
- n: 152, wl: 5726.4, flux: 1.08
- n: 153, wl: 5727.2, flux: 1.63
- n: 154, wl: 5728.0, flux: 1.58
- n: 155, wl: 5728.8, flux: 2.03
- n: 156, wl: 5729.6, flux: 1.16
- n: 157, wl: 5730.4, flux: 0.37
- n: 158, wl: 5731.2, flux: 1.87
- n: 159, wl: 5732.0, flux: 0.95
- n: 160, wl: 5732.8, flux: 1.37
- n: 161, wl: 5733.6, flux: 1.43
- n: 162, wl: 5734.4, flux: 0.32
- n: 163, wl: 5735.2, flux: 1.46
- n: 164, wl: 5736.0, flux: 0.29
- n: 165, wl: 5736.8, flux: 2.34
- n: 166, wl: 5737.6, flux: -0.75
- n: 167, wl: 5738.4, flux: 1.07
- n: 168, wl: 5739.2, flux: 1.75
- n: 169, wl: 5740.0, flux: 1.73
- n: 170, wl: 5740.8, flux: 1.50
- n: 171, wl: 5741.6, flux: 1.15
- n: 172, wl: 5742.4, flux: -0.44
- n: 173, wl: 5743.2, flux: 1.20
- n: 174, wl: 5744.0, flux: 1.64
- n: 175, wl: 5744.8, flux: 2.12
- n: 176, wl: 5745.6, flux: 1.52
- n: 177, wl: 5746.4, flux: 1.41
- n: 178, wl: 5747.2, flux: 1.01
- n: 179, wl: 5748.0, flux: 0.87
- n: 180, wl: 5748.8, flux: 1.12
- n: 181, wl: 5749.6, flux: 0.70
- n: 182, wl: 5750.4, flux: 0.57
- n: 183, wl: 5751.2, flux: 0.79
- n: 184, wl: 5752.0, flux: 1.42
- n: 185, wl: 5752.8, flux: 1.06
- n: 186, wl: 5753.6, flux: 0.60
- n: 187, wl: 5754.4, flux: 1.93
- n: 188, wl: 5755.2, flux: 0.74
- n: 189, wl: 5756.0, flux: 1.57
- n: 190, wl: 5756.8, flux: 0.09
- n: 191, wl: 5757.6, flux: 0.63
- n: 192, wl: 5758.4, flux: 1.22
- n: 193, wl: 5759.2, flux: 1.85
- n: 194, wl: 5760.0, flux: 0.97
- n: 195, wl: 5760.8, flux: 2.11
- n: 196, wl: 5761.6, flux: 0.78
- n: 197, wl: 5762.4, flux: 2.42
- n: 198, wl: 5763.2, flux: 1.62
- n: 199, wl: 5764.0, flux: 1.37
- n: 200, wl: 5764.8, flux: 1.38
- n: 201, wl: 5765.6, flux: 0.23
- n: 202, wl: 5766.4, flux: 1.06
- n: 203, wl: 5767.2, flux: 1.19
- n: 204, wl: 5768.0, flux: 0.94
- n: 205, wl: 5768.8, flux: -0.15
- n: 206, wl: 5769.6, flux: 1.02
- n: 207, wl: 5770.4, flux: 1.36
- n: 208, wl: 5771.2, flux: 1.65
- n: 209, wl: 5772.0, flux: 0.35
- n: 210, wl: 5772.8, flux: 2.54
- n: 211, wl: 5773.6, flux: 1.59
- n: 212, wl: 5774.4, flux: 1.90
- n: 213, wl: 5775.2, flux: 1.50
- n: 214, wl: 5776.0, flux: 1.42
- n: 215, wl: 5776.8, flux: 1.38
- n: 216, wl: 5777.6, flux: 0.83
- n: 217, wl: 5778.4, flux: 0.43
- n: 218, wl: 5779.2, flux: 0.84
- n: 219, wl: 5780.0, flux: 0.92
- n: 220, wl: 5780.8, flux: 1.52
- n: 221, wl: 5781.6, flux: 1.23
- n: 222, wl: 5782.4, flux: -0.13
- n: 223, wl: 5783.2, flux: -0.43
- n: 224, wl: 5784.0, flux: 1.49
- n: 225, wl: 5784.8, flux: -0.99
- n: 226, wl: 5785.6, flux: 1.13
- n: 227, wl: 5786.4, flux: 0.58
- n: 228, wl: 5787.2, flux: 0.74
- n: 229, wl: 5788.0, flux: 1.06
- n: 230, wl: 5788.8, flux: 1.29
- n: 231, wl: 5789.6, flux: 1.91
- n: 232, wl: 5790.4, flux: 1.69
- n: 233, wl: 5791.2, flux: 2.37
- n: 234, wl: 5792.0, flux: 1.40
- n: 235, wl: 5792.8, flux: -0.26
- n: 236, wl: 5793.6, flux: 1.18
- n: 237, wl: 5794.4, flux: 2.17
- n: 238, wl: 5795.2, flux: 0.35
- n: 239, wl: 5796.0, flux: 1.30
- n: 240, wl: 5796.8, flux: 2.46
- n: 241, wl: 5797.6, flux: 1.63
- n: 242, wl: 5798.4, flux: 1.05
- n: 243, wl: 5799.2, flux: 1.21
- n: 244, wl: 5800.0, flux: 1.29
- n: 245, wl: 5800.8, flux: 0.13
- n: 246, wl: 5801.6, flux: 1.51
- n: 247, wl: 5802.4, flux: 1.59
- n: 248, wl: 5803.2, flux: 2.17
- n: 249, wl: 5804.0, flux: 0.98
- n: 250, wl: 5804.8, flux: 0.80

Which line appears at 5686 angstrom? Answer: [O III]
